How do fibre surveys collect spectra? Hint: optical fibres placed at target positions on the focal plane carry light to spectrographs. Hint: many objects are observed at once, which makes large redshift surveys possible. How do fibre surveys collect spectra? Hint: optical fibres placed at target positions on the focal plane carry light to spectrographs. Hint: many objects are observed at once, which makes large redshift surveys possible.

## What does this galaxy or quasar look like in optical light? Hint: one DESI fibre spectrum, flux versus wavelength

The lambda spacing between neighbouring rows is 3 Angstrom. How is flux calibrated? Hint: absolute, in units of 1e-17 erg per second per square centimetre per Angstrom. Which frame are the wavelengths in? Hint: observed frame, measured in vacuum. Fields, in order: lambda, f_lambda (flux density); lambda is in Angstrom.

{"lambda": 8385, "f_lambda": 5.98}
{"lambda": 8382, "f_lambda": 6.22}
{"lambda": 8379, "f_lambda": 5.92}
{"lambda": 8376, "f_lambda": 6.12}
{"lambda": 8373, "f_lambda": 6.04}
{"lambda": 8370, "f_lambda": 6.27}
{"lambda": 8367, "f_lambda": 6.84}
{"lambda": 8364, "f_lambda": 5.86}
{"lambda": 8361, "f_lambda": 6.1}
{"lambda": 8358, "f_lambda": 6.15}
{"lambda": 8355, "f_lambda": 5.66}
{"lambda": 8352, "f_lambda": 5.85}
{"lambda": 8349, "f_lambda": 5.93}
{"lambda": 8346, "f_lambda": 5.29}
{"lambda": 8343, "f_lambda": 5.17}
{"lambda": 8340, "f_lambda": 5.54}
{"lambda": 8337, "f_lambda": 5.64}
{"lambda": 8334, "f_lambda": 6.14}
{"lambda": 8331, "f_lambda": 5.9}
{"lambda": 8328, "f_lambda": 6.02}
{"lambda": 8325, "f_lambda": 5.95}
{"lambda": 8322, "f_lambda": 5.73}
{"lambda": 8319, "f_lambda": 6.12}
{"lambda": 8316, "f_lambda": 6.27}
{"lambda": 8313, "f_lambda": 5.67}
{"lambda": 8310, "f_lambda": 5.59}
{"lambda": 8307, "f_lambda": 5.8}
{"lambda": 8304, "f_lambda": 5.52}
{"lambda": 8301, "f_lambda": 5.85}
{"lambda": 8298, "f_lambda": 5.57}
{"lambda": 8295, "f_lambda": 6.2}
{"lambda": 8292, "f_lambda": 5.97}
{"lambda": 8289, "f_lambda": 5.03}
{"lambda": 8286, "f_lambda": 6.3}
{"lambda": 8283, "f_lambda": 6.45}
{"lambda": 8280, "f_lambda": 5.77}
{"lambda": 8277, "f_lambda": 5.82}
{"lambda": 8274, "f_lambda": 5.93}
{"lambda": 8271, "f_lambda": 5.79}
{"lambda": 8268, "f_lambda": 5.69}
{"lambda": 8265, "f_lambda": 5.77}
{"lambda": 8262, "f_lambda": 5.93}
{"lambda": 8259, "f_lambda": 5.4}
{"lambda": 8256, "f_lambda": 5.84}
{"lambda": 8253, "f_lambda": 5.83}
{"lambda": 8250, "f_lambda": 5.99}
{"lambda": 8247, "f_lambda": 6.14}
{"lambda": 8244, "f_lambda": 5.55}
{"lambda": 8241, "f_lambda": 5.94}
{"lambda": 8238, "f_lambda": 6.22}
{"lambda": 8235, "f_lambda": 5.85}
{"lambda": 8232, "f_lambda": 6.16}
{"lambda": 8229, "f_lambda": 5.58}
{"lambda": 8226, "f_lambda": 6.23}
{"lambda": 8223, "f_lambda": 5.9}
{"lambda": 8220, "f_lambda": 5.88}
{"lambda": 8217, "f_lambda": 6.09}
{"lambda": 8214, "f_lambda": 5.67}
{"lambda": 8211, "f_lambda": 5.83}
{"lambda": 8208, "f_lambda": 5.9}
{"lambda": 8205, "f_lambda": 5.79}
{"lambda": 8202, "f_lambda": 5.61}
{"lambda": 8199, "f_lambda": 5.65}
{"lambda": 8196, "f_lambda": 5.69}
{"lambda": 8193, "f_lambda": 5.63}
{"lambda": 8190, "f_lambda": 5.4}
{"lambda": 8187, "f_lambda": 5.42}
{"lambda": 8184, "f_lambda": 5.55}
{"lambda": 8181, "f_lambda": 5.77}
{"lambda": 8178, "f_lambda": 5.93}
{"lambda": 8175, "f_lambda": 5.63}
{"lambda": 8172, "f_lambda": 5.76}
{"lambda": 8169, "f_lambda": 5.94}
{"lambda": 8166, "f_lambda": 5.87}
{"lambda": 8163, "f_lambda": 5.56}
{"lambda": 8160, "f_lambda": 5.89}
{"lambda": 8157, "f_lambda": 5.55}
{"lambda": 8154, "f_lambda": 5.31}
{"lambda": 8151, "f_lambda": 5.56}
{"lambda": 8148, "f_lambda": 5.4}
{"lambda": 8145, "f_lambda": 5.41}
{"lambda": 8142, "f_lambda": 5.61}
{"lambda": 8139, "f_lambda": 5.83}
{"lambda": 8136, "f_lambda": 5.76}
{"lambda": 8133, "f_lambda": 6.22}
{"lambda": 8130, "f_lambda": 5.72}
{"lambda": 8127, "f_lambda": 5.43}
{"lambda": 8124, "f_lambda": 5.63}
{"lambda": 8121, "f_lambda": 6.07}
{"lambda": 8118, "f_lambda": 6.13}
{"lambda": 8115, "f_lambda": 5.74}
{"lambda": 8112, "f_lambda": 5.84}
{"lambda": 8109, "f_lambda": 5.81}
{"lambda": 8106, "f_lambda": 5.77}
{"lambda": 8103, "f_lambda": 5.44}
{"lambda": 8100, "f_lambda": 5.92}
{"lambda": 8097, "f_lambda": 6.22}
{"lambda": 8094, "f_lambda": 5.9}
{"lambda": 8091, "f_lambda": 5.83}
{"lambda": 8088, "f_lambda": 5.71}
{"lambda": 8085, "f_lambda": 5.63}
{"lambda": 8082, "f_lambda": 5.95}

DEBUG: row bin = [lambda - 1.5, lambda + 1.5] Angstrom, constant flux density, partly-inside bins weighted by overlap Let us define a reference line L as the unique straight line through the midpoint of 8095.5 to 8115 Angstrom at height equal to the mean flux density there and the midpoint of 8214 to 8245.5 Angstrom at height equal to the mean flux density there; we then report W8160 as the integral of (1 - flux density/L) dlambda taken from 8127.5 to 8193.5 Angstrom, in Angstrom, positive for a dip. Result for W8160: 2.3 Angstrom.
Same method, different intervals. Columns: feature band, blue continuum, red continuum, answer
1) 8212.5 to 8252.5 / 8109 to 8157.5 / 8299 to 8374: -1.02 Angstrom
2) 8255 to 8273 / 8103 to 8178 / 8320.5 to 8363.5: 0.08 Angstrom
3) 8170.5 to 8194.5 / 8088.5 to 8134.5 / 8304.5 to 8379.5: 0.91 Angstrom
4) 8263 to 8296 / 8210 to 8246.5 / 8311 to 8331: 0.30 Angstrom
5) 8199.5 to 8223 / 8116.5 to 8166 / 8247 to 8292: -0.19 Angstrom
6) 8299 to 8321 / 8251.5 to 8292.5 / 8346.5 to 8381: 0.34 Angstrom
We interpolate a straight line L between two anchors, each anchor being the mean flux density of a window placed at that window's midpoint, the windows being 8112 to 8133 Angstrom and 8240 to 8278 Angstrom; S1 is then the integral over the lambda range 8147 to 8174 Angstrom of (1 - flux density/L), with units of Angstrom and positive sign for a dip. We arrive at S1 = 0.77 Angstrom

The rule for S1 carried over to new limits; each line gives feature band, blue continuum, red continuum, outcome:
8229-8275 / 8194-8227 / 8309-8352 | -0.3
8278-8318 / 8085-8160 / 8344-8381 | 0.5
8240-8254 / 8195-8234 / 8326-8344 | -0.2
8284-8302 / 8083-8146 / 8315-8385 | 0.2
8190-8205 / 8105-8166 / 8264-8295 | 0.4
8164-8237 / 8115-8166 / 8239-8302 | -0.2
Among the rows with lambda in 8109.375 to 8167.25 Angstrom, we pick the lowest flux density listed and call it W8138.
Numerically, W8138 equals 5.31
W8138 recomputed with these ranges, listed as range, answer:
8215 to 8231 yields 5.58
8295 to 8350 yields 5.17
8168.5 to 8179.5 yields 5.63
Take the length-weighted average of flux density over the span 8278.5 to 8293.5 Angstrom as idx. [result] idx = 5.9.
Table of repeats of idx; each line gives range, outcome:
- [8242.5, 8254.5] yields 5.88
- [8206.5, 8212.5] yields 5.87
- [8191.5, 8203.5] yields 5.65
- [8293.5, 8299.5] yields 5.89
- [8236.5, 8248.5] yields 5.96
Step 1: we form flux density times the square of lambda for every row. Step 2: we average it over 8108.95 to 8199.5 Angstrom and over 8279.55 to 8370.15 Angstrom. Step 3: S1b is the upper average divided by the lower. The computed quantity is 1.07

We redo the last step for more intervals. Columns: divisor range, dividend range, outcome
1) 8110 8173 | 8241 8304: 1.05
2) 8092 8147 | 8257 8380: 1.06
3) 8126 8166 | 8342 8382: 1.11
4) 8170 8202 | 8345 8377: 1.11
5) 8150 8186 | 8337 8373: 1.08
